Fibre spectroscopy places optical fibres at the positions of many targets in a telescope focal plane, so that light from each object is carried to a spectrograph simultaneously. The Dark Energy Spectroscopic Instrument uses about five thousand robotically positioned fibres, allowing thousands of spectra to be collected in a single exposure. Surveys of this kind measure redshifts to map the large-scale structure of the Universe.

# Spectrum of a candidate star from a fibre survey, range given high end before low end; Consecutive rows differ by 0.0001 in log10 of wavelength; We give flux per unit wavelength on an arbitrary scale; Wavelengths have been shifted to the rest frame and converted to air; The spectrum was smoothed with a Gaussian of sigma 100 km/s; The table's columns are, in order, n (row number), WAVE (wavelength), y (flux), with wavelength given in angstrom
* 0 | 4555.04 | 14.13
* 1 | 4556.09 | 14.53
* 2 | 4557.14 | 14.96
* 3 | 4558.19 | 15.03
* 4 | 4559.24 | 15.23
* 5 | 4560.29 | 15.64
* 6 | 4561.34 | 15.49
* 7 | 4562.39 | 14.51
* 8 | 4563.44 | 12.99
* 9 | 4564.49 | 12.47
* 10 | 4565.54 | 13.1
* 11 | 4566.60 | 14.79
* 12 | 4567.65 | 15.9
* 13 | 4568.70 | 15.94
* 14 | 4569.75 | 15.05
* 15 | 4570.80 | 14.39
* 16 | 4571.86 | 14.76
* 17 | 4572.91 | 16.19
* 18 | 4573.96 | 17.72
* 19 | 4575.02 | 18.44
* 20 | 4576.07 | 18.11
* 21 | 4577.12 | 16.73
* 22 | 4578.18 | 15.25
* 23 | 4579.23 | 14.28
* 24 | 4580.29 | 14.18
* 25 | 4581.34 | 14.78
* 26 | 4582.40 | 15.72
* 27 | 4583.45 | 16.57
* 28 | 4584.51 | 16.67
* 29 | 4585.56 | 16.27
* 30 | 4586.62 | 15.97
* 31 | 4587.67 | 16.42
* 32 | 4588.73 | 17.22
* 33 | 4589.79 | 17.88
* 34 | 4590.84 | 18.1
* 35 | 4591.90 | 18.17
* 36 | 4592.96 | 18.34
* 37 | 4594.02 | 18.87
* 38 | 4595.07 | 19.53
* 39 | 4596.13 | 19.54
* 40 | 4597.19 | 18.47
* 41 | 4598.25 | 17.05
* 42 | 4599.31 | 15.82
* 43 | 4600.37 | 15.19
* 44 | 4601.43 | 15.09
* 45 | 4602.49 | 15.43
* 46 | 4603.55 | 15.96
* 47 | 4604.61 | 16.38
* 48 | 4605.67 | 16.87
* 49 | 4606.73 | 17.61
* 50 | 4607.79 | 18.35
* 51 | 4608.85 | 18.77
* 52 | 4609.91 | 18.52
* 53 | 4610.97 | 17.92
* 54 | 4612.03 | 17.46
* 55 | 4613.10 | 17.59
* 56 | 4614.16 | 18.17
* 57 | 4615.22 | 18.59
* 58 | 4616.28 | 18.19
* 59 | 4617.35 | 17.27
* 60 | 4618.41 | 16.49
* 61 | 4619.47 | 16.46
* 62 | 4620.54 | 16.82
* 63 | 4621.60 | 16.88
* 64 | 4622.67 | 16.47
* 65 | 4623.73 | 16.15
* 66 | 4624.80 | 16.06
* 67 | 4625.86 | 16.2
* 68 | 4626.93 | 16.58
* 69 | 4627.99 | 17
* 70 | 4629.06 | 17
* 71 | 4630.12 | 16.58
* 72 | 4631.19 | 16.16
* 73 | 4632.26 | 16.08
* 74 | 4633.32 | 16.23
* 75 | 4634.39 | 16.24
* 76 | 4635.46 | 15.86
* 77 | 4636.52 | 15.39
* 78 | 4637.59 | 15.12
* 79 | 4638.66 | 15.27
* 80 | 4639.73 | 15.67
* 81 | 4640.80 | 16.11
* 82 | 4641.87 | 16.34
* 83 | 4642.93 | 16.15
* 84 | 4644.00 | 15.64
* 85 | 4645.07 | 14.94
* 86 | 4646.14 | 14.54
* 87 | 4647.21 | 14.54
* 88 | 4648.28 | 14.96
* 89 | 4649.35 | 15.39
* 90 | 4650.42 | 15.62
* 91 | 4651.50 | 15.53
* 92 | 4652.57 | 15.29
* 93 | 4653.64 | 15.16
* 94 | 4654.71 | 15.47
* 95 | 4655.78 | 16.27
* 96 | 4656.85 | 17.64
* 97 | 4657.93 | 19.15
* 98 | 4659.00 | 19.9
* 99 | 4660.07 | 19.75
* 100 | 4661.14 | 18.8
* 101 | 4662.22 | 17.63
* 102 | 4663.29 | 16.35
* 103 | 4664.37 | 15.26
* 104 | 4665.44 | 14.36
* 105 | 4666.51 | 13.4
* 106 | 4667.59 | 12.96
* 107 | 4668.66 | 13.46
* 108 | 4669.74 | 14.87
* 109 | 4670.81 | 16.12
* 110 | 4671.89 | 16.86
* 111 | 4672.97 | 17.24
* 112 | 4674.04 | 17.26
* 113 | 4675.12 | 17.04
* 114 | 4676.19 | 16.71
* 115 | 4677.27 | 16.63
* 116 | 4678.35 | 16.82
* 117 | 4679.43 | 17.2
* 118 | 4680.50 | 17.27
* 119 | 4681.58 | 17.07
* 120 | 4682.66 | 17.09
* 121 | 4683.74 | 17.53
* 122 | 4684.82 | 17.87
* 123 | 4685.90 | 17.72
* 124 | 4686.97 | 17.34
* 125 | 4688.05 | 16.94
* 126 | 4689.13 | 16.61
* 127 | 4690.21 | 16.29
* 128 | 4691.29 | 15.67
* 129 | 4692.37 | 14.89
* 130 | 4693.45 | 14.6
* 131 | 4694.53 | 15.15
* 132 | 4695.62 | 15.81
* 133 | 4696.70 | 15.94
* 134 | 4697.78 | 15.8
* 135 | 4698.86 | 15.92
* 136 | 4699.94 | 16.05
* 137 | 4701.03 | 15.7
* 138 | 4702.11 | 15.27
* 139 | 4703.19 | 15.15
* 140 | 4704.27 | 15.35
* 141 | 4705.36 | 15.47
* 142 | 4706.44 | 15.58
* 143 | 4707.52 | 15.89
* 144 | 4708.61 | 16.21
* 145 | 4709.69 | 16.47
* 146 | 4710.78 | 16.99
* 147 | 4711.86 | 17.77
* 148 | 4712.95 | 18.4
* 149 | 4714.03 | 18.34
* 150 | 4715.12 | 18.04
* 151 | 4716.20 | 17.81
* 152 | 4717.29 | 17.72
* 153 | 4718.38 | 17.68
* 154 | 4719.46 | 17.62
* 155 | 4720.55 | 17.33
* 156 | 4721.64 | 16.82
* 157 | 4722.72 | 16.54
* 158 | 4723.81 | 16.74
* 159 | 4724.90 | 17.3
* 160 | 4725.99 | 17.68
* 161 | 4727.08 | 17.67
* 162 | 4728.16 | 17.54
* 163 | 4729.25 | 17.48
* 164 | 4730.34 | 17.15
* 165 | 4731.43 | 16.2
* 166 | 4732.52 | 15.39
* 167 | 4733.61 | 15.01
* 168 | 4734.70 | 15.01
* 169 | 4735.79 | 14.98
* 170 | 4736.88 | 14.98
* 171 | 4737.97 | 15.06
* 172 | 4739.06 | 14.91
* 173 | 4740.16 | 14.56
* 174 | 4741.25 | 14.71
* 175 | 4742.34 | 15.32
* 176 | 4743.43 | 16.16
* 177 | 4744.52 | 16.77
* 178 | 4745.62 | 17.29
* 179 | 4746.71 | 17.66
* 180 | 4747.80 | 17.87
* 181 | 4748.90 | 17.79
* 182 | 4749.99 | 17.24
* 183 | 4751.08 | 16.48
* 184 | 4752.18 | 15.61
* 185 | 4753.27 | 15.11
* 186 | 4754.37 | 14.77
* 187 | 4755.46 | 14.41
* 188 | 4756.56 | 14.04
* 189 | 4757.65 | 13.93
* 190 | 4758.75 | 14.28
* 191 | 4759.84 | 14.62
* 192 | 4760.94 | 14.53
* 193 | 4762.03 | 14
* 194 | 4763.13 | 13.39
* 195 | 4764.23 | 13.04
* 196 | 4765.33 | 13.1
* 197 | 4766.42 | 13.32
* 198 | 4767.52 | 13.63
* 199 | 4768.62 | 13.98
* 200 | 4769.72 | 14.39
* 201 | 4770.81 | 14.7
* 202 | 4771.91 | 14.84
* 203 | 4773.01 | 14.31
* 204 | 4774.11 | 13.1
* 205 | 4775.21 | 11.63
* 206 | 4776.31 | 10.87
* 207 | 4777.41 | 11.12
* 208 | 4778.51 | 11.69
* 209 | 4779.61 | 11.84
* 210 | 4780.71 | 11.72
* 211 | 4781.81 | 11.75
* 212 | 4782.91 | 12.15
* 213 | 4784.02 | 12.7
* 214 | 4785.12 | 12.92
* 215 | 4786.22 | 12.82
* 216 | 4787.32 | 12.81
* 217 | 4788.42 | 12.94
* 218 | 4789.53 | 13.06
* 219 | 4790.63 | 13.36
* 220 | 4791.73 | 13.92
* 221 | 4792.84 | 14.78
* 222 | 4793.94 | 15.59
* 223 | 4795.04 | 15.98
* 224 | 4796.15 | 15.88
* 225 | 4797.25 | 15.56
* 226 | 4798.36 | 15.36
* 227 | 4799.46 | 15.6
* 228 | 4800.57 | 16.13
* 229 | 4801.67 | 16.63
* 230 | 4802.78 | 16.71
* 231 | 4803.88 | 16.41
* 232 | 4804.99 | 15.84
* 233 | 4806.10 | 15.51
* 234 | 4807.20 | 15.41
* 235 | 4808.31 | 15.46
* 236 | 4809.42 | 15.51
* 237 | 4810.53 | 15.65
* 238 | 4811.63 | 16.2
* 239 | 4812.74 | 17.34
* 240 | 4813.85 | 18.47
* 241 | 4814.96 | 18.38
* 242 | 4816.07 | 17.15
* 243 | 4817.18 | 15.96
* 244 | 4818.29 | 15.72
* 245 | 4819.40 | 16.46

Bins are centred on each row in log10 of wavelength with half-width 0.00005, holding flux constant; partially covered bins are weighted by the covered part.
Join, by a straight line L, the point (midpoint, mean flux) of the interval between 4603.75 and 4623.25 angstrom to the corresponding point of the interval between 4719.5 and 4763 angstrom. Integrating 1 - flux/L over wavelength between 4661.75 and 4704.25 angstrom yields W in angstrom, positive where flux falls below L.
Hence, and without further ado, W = 1.4 angstrom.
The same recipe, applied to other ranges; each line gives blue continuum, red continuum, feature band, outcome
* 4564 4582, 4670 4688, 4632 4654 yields 1.3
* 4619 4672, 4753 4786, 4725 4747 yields -3.2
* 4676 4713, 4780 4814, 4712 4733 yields -1.9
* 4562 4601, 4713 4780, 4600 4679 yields -2.3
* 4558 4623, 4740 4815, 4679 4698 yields -1.1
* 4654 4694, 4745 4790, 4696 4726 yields -2.2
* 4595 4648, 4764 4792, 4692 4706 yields -0.7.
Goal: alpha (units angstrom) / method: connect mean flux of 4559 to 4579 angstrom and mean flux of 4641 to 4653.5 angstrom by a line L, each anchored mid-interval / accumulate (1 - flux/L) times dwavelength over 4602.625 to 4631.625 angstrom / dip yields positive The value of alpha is -3.3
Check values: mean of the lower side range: 15.4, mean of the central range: 17.1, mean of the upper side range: 15.4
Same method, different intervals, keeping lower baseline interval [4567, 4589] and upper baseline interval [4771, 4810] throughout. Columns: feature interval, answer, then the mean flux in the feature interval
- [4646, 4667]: -1.4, 16.3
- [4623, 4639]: -0.6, 16.1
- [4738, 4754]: -1.9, 16.2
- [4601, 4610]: -0.7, 17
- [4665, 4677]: -0.3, 15.5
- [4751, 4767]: 0.1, 14.2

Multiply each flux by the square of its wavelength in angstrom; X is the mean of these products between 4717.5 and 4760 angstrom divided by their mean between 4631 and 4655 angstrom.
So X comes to 1.1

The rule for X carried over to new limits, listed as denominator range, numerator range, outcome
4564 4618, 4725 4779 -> 0.96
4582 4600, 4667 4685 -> 0.98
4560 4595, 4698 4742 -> 1.09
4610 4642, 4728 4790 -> 0.92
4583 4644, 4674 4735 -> 1.02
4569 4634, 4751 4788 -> 0.86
